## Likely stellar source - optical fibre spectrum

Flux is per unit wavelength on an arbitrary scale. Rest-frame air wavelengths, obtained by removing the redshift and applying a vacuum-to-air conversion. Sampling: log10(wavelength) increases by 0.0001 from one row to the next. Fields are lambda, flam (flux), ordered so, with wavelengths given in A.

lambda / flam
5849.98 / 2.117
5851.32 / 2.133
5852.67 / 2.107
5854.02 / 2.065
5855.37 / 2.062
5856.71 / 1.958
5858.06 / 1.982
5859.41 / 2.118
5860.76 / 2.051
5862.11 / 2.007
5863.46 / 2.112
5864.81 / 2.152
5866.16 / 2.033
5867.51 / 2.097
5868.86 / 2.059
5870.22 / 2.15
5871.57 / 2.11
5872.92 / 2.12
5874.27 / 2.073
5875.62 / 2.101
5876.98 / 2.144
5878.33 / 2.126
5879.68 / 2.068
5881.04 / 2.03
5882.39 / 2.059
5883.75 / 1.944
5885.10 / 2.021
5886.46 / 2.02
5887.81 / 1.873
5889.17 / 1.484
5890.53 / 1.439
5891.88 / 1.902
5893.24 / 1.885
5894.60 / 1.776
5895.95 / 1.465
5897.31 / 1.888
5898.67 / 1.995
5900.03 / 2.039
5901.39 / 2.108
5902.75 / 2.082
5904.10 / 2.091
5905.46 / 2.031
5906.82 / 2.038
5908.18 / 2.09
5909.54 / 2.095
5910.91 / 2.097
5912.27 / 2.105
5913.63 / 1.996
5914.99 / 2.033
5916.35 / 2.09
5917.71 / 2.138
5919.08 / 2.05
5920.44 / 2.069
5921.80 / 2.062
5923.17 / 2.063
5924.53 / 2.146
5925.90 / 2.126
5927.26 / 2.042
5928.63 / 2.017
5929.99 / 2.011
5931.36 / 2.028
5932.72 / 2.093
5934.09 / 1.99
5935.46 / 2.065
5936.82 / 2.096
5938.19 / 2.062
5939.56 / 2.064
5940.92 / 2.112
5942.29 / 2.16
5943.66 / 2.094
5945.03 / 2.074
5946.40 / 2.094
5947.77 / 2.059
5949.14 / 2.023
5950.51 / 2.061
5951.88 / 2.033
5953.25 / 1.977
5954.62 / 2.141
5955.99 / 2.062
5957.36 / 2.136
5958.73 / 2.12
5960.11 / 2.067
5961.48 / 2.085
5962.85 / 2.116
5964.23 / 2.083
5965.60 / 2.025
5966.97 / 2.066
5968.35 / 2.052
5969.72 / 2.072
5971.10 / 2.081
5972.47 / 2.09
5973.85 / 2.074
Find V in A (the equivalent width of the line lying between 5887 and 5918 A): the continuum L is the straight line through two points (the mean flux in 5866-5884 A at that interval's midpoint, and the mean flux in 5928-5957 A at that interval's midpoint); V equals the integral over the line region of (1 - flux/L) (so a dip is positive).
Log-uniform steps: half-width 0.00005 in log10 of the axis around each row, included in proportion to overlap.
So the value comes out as 2.0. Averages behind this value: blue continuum 2.08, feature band 1.94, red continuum 2.06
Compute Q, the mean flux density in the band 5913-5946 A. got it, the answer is 2.07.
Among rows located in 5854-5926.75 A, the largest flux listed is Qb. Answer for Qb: 2.152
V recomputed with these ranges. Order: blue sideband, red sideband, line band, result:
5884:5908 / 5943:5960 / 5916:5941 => -0.9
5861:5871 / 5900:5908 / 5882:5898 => 2.1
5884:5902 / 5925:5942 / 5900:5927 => -1.7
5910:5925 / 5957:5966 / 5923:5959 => 0.2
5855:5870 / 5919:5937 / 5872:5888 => 0.0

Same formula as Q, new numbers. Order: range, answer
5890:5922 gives 1.98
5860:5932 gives 2.02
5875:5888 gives 2.04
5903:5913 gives 2.08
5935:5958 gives 2.08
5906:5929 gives 2.07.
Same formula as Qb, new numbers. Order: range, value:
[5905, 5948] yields 2.16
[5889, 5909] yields 2.108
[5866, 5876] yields 2.15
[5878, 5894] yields 2.126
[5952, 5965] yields 2.141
